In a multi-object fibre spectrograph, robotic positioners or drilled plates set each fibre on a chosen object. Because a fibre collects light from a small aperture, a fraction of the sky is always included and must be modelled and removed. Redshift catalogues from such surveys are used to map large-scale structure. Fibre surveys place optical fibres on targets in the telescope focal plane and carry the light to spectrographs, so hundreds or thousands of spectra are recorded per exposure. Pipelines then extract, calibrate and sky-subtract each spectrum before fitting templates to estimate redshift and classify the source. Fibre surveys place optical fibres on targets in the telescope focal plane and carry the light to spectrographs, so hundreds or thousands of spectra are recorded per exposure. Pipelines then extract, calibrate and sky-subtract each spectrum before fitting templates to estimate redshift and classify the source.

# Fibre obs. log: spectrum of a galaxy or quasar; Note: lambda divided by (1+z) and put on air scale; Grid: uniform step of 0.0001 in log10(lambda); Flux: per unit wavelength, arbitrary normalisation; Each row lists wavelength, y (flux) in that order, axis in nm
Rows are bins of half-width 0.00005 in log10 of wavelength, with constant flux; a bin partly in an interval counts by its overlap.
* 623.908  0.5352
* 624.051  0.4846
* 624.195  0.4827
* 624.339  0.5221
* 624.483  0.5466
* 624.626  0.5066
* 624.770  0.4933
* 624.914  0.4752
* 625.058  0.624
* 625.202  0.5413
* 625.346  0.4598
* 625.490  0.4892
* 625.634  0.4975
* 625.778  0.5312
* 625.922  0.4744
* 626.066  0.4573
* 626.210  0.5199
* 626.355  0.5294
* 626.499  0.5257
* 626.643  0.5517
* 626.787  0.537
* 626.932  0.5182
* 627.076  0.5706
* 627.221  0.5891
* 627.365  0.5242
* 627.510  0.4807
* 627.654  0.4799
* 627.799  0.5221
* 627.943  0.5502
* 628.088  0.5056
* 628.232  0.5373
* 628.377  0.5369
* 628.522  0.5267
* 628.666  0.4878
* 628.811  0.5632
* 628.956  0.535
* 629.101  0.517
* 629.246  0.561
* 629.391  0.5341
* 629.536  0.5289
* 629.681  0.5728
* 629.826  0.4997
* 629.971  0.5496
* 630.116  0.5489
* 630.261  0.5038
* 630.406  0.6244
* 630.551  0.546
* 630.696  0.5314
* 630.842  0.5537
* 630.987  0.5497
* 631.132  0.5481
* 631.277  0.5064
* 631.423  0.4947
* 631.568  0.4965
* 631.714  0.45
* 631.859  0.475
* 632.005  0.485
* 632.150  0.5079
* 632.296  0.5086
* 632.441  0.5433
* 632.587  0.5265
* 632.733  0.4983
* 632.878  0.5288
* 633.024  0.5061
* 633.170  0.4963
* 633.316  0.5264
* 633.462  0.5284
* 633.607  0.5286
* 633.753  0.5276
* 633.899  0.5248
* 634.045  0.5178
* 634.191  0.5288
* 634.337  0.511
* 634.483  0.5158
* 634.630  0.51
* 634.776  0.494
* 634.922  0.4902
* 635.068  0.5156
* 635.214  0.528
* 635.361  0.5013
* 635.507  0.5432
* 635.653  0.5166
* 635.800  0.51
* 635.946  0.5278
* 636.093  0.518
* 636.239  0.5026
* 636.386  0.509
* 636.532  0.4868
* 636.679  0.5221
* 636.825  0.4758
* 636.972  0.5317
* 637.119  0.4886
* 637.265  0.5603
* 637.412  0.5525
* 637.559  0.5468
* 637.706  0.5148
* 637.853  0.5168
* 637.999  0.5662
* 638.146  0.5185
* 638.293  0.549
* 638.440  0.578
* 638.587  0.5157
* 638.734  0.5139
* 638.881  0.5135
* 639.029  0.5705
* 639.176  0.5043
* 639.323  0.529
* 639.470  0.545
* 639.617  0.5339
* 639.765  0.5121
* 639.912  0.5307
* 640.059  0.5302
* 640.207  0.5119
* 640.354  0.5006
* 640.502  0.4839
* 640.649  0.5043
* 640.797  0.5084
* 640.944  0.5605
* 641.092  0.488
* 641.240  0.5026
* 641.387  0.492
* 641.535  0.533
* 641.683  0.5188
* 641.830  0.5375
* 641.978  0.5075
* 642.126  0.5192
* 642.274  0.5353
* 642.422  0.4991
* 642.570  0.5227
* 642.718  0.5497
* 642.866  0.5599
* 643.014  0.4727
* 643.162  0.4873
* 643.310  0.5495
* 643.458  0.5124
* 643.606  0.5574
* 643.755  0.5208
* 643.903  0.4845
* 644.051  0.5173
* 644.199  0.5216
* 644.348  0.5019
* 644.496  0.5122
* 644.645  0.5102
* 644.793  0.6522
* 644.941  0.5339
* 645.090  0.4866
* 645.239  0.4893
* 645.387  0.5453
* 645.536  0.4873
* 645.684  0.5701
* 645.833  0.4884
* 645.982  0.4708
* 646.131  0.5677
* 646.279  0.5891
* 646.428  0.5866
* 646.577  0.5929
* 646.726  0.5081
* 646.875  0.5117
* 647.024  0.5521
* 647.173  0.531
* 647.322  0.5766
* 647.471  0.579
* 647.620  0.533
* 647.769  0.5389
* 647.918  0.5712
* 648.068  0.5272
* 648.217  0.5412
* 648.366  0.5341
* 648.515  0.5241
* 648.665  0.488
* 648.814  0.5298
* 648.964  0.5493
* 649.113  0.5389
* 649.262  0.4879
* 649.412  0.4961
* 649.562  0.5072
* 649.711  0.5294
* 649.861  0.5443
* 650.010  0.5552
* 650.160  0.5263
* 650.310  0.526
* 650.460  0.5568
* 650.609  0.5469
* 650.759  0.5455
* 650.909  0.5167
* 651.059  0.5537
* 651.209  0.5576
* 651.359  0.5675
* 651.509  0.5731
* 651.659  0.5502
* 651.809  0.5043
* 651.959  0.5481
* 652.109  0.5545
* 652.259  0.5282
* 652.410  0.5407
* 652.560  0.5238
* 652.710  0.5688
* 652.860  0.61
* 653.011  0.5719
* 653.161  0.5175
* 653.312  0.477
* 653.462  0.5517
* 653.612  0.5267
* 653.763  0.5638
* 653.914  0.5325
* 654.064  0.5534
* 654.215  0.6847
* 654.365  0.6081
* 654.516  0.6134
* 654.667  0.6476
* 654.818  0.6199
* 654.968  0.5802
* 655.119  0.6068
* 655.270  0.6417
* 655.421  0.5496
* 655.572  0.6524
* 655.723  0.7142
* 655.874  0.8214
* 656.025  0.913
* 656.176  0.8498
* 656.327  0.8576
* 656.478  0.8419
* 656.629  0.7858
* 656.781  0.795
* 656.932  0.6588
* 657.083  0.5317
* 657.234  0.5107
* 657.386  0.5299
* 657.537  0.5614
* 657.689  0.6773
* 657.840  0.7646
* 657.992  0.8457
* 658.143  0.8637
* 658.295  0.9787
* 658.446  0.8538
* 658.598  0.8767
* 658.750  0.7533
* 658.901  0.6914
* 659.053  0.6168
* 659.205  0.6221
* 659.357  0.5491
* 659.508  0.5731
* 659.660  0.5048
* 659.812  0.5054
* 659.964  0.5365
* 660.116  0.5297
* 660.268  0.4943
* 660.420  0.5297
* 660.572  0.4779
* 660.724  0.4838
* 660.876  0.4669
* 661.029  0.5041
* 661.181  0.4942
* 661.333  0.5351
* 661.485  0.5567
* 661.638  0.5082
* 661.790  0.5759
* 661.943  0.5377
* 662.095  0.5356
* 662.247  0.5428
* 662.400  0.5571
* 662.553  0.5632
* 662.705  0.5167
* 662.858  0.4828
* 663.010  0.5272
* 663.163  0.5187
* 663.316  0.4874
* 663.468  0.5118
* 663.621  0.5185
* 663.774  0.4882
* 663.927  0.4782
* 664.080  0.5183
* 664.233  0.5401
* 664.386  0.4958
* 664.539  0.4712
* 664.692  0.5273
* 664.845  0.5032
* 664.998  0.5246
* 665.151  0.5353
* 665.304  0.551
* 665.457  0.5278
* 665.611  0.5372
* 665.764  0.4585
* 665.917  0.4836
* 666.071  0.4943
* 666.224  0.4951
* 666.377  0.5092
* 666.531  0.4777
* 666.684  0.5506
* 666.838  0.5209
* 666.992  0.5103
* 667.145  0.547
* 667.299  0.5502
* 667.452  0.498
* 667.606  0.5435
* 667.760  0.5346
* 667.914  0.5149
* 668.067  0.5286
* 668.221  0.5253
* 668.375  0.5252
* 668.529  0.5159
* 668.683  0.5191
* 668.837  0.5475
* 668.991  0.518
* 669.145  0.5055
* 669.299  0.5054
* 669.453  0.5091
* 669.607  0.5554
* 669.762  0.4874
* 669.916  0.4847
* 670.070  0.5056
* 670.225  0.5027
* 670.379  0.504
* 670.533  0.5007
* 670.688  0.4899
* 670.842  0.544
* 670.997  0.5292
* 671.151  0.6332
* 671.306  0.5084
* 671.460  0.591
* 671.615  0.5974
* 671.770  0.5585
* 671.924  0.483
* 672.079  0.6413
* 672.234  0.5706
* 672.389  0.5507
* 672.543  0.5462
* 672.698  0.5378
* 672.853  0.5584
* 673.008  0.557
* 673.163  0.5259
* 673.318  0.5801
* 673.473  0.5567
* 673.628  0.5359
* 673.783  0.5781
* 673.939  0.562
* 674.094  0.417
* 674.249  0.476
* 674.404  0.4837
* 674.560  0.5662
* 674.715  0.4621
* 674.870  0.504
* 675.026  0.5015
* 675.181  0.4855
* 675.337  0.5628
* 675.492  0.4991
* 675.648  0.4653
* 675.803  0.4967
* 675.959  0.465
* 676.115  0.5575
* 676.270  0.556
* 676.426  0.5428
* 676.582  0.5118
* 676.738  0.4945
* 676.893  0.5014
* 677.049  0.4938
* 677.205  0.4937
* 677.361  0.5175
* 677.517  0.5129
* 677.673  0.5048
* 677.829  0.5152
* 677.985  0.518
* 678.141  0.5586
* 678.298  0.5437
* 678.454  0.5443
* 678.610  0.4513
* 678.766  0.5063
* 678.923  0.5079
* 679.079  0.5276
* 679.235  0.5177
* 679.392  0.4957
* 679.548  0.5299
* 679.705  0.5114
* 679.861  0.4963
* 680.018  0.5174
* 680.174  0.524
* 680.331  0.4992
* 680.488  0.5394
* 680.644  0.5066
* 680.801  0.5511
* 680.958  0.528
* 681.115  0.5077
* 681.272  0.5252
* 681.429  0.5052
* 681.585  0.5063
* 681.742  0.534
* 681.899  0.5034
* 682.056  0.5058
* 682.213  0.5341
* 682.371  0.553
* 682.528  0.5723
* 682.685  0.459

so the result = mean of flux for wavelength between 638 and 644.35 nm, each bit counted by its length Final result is 0.522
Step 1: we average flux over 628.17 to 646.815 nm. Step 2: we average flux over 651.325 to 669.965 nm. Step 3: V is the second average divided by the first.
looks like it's 1.1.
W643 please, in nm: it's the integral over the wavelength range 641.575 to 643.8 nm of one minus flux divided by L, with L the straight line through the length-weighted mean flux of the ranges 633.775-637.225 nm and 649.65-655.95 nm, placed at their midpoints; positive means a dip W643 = 0.06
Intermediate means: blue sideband 0.512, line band 0.523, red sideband 0.573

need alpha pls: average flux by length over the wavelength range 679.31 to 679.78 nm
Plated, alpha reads 0.512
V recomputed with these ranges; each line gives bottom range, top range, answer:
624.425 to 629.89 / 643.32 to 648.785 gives 1.02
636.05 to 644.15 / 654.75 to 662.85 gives 1.21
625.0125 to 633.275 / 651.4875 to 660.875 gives 1.20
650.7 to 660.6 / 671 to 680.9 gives 0.84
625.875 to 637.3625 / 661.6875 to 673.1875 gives 1.01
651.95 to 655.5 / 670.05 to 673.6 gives 0.96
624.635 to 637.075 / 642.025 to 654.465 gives 1.03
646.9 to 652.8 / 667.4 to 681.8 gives 0.97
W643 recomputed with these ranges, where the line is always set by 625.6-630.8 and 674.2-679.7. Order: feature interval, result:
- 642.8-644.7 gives 0.029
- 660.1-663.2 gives -0.024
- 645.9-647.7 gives -0.093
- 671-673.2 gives -0.207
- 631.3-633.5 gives 0.100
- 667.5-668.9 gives -0.036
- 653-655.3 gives -0.267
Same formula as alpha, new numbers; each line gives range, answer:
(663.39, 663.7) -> 0.515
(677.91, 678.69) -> 0.523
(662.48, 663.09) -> 0.523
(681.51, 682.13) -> 0.512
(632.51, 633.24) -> 0.511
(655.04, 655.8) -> 0.633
